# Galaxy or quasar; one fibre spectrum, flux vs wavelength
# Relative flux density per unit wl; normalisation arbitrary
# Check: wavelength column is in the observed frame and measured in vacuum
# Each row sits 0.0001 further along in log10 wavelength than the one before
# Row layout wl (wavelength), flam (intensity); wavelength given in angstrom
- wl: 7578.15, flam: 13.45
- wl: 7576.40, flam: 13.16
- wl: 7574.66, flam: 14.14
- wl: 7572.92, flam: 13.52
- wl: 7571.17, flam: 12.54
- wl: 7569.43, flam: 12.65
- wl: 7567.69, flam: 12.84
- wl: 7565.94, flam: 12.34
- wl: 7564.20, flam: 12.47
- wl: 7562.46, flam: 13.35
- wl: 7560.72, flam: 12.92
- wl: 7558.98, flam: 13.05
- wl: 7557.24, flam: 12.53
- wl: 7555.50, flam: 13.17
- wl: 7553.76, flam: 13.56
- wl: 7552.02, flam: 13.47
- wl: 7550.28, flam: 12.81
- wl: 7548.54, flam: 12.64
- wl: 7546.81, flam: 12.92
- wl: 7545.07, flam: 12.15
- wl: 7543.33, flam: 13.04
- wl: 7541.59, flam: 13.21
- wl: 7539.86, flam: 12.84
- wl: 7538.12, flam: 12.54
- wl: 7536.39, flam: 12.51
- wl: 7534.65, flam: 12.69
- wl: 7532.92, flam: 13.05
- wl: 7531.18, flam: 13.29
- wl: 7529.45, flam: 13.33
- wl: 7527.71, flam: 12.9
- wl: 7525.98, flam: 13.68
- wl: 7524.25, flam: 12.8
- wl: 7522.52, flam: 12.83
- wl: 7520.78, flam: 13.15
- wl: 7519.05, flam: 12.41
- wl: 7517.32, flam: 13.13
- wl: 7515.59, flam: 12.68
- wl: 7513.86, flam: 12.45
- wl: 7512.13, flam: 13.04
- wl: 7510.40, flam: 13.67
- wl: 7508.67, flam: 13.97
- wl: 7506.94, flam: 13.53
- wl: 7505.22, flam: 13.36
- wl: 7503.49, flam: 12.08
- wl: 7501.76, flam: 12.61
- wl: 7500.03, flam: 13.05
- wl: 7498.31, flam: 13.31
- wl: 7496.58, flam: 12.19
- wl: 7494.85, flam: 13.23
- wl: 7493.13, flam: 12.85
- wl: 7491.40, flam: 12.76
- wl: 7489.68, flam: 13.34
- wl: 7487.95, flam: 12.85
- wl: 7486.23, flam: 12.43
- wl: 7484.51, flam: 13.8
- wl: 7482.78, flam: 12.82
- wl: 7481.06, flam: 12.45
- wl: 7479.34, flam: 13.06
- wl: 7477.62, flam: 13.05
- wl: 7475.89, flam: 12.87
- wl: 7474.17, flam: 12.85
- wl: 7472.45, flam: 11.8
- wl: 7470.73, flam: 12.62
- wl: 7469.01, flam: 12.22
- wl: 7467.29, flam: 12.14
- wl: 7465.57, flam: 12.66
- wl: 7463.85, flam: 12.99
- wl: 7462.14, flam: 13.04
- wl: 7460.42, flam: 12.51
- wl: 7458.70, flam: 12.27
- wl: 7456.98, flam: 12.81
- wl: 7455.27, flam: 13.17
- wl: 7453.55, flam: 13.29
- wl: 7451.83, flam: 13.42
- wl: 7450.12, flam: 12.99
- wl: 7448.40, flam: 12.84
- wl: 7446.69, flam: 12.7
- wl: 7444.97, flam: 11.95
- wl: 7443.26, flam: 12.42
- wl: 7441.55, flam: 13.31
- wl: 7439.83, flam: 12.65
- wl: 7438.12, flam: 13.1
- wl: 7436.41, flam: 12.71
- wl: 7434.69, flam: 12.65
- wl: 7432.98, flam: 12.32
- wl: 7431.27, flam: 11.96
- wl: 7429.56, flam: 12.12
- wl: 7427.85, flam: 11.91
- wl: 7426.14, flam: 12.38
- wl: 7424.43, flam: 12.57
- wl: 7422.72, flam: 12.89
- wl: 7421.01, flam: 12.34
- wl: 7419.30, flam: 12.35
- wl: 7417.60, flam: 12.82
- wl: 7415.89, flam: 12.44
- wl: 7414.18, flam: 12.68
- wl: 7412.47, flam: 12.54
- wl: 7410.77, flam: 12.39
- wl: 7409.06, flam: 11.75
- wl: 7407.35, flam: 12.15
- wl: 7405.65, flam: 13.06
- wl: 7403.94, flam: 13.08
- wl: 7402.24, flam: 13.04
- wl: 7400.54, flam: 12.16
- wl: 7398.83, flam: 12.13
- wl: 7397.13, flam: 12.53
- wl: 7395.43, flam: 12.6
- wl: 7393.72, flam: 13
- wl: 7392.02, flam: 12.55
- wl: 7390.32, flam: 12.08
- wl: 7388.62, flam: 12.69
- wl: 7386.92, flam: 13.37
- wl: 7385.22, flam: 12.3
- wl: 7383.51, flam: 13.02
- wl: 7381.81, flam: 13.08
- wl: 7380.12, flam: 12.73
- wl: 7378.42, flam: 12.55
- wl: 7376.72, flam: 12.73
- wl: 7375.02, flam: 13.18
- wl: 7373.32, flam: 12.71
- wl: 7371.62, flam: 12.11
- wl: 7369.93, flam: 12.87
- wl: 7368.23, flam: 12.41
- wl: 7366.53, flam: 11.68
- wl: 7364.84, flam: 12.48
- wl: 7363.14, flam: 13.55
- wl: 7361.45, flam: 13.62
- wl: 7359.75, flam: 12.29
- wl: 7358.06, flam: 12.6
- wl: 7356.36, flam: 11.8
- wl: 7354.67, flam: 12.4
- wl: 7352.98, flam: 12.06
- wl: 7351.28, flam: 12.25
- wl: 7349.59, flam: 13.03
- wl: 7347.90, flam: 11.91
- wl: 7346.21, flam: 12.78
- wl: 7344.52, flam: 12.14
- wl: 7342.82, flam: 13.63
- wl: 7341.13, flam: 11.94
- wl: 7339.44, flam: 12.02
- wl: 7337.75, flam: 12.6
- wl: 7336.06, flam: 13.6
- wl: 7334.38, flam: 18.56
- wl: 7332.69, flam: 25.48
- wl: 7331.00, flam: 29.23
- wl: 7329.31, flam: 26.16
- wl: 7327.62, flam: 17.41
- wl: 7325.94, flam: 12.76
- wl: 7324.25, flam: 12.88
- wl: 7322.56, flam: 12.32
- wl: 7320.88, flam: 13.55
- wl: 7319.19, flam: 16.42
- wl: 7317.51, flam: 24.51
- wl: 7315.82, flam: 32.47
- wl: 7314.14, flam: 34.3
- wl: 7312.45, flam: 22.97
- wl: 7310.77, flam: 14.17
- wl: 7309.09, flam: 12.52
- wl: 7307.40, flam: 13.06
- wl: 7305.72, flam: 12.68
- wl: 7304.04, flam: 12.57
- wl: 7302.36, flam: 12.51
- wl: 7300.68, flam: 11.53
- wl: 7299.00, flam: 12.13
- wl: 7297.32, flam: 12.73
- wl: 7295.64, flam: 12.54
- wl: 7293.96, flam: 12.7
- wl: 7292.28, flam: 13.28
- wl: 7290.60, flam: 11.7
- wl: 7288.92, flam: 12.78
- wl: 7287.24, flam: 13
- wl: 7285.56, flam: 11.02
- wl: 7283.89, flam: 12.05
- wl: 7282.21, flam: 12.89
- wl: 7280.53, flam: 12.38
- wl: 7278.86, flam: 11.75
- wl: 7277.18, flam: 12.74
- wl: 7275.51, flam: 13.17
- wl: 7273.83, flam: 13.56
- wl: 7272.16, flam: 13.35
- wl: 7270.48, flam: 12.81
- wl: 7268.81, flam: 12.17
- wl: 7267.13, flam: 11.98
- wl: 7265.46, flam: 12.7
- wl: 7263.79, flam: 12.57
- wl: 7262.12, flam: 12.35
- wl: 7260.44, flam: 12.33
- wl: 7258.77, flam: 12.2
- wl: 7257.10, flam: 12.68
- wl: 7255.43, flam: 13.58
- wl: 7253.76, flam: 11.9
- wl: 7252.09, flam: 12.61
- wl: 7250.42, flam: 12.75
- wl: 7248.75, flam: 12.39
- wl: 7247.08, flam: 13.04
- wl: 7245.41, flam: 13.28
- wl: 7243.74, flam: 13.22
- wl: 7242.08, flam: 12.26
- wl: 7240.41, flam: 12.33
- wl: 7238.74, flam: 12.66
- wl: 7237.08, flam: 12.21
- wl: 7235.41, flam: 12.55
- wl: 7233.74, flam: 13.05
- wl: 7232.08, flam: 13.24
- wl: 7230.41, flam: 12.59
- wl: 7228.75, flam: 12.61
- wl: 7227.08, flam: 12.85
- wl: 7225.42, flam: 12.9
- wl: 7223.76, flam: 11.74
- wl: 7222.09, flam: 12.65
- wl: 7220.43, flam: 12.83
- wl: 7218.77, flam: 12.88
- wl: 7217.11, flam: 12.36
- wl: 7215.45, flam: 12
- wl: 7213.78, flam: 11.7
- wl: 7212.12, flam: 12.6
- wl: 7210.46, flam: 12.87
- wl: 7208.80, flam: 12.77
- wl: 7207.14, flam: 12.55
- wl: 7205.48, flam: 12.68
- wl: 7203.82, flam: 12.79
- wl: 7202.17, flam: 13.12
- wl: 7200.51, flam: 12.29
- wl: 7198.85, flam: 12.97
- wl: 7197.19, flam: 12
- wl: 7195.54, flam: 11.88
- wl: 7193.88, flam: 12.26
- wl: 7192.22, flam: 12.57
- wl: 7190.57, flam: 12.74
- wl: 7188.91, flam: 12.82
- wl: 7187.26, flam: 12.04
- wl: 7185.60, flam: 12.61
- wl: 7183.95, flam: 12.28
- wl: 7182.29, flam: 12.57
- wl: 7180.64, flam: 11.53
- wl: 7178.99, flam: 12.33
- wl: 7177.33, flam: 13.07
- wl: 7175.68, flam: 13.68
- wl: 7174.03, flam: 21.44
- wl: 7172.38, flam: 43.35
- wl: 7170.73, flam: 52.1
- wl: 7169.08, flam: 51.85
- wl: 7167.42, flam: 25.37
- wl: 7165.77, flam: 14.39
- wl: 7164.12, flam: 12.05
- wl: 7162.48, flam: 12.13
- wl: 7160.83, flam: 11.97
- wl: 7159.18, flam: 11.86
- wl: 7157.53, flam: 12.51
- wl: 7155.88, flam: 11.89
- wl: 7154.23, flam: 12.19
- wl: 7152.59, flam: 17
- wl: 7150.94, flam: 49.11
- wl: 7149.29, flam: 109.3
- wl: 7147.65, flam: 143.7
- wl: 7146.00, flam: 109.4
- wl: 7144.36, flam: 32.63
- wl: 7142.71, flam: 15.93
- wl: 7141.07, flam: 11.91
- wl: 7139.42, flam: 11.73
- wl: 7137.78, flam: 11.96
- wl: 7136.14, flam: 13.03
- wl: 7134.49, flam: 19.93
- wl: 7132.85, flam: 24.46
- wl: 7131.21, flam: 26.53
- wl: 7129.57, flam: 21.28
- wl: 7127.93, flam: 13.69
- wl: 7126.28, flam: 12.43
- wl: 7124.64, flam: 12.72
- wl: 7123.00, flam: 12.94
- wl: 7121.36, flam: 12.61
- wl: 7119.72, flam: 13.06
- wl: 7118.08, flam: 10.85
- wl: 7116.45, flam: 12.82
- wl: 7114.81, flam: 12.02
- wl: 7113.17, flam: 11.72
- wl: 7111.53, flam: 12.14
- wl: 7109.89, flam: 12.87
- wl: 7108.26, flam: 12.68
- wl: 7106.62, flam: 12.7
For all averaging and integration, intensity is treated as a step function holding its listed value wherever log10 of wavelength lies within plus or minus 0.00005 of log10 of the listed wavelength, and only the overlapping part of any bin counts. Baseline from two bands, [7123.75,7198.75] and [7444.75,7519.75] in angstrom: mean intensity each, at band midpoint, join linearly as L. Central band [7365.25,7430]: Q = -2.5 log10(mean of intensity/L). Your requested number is 0.26 mag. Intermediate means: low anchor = 24.8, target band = 12.6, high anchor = 12.9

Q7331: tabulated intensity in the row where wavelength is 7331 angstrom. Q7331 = 29.23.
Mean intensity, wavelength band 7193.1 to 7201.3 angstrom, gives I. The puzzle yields 12.3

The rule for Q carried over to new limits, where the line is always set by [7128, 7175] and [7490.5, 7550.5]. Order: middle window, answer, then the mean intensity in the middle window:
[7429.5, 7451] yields 0.331 mag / 12.6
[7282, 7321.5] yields 0.485 mag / 15.5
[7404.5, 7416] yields 0.442 mag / 12.4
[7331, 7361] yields 0.494 mag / 14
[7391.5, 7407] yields 0.454 mag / 12.7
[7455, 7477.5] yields 0.242 mag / 12.6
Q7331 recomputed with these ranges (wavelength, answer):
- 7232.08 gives 13.24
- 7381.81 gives 13.08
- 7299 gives 12.13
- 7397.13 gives 12.53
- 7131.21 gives 26.53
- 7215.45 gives 12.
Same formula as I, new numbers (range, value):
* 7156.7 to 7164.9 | 12.1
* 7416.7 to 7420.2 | 12.6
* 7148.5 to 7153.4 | 58.2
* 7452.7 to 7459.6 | 12.9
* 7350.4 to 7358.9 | 12.2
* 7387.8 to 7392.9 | 12.5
